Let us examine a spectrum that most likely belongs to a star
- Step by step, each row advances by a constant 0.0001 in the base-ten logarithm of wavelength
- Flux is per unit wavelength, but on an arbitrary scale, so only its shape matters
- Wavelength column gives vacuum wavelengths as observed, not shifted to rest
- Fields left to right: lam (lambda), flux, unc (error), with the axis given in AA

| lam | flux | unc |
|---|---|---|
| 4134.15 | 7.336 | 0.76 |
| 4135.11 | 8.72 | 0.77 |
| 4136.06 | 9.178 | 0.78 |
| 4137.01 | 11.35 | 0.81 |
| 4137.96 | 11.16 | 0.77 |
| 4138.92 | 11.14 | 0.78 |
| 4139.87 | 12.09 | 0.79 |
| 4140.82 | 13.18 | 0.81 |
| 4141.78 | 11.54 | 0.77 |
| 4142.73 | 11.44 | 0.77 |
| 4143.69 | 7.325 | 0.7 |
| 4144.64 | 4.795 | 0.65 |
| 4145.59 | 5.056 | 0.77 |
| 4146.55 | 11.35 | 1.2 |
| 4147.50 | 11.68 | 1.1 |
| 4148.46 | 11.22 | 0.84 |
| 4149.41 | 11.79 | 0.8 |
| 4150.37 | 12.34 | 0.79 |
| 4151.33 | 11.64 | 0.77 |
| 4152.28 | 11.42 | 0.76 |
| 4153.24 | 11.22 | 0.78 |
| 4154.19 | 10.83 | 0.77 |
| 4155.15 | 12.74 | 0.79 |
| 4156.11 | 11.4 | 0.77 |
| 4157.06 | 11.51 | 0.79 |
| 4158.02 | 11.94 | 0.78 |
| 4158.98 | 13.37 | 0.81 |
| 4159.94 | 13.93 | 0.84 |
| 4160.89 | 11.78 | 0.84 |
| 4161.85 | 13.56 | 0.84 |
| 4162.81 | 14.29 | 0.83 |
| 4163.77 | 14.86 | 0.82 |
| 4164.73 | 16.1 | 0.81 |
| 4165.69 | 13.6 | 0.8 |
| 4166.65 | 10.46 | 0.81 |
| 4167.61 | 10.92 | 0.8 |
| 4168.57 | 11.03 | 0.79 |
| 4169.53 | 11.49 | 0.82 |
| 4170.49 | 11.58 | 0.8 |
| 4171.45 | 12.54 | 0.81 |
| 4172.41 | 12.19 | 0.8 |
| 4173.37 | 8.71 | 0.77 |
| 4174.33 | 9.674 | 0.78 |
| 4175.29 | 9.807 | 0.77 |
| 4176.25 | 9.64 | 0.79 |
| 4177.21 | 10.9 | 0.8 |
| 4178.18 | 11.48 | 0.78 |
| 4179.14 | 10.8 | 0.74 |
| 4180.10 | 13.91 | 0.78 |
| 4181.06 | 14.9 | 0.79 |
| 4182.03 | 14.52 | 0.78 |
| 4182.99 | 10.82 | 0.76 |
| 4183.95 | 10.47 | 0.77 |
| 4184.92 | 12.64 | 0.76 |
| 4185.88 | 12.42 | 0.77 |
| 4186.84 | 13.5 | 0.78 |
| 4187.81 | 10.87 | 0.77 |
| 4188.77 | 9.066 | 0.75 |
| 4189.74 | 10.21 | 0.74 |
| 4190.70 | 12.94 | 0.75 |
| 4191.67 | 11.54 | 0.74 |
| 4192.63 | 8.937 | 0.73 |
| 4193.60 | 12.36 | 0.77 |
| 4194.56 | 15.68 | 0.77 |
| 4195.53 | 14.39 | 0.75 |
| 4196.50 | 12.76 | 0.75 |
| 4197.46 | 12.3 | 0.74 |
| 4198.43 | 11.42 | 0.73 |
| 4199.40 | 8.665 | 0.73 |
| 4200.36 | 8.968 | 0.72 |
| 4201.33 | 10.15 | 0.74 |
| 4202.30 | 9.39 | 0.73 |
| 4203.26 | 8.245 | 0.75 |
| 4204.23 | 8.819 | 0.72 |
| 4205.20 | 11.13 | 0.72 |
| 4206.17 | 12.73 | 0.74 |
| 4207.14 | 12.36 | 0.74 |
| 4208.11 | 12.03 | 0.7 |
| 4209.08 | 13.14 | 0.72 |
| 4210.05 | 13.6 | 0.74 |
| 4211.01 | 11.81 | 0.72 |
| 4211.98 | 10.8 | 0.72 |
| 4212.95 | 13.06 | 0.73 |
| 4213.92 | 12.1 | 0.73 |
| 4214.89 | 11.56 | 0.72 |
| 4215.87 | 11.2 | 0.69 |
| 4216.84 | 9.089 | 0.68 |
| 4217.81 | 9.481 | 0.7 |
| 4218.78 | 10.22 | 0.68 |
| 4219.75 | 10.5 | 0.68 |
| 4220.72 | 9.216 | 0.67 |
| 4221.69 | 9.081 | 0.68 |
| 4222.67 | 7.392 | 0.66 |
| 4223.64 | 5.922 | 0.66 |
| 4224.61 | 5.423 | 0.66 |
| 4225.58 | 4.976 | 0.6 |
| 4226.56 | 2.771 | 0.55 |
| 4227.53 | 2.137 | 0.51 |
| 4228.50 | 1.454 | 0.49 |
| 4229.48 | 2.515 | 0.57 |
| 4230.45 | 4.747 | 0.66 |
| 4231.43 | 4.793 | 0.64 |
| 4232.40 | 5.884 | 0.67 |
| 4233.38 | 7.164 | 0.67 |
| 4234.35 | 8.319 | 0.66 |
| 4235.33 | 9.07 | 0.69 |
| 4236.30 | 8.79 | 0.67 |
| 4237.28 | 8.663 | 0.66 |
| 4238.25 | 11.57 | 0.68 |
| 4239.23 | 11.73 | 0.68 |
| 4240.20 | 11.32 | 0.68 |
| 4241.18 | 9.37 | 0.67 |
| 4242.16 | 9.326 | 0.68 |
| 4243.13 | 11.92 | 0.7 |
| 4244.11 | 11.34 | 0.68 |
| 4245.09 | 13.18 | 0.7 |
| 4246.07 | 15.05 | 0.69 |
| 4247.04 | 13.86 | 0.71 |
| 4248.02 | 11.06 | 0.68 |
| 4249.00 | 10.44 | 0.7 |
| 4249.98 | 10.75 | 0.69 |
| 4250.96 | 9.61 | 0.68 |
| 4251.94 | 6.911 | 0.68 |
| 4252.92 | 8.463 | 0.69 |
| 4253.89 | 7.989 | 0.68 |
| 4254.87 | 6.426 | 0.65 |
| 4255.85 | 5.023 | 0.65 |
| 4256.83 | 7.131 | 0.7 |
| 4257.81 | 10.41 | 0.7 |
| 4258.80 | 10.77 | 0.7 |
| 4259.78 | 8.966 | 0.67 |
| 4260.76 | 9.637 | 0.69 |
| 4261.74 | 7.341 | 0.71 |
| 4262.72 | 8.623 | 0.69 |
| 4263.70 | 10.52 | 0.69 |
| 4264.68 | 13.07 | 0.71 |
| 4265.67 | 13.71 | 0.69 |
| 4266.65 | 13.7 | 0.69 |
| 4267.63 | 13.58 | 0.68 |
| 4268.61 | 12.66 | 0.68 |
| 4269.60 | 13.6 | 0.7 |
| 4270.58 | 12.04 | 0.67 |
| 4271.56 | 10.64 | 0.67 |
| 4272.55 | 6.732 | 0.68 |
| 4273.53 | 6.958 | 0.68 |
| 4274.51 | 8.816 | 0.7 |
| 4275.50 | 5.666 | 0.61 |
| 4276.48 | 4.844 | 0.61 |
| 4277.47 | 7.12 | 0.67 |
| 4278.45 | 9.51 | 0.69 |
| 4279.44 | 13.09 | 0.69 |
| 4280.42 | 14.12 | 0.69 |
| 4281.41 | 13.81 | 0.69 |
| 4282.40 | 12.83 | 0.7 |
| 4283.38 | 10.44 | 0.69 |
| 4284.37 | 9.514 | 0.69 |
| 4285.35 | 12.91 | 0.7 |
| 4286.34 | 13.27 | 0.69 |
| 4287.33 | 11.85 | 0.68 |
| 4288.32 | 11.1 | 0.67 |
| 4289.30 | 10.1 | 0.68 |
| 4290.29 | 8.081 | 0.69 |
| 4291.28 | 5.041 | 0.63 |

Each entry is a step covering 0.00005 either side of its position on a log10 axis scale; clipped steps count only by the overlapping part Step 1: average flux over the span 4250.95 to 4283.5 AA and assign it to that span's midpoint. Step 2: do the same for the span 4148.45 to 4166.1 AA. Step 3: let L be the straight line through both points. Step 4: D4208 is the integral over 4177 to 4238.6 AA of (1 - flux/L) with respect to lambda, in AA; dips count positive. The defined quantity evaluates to 8.0 AA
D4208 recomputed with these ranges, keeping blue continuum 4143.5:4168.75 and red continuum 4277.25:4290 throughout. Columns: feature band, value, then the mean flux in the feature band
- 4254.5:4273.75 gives 2.36 AA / 10.1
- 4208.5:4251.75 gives 8.88 AA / 9.2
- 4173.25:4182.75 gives 0.07 AA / 11.5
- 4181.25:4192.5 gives -0.11 AA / 11.7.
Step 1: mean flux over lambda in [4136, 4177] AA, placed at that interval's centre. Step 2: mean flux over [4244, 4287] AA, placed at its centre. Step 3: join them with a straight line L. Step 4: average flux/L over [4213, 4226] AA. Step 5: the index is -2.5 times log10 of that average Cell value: 0.19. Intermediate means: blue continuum 11.4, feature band 9.09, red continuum 10.4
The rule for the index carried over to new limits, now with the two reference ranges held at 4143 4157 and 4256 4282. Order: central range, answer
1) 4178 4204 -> -0.124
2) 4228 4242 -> 0.331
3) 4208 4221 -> -0.100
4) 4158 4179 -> -0.156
